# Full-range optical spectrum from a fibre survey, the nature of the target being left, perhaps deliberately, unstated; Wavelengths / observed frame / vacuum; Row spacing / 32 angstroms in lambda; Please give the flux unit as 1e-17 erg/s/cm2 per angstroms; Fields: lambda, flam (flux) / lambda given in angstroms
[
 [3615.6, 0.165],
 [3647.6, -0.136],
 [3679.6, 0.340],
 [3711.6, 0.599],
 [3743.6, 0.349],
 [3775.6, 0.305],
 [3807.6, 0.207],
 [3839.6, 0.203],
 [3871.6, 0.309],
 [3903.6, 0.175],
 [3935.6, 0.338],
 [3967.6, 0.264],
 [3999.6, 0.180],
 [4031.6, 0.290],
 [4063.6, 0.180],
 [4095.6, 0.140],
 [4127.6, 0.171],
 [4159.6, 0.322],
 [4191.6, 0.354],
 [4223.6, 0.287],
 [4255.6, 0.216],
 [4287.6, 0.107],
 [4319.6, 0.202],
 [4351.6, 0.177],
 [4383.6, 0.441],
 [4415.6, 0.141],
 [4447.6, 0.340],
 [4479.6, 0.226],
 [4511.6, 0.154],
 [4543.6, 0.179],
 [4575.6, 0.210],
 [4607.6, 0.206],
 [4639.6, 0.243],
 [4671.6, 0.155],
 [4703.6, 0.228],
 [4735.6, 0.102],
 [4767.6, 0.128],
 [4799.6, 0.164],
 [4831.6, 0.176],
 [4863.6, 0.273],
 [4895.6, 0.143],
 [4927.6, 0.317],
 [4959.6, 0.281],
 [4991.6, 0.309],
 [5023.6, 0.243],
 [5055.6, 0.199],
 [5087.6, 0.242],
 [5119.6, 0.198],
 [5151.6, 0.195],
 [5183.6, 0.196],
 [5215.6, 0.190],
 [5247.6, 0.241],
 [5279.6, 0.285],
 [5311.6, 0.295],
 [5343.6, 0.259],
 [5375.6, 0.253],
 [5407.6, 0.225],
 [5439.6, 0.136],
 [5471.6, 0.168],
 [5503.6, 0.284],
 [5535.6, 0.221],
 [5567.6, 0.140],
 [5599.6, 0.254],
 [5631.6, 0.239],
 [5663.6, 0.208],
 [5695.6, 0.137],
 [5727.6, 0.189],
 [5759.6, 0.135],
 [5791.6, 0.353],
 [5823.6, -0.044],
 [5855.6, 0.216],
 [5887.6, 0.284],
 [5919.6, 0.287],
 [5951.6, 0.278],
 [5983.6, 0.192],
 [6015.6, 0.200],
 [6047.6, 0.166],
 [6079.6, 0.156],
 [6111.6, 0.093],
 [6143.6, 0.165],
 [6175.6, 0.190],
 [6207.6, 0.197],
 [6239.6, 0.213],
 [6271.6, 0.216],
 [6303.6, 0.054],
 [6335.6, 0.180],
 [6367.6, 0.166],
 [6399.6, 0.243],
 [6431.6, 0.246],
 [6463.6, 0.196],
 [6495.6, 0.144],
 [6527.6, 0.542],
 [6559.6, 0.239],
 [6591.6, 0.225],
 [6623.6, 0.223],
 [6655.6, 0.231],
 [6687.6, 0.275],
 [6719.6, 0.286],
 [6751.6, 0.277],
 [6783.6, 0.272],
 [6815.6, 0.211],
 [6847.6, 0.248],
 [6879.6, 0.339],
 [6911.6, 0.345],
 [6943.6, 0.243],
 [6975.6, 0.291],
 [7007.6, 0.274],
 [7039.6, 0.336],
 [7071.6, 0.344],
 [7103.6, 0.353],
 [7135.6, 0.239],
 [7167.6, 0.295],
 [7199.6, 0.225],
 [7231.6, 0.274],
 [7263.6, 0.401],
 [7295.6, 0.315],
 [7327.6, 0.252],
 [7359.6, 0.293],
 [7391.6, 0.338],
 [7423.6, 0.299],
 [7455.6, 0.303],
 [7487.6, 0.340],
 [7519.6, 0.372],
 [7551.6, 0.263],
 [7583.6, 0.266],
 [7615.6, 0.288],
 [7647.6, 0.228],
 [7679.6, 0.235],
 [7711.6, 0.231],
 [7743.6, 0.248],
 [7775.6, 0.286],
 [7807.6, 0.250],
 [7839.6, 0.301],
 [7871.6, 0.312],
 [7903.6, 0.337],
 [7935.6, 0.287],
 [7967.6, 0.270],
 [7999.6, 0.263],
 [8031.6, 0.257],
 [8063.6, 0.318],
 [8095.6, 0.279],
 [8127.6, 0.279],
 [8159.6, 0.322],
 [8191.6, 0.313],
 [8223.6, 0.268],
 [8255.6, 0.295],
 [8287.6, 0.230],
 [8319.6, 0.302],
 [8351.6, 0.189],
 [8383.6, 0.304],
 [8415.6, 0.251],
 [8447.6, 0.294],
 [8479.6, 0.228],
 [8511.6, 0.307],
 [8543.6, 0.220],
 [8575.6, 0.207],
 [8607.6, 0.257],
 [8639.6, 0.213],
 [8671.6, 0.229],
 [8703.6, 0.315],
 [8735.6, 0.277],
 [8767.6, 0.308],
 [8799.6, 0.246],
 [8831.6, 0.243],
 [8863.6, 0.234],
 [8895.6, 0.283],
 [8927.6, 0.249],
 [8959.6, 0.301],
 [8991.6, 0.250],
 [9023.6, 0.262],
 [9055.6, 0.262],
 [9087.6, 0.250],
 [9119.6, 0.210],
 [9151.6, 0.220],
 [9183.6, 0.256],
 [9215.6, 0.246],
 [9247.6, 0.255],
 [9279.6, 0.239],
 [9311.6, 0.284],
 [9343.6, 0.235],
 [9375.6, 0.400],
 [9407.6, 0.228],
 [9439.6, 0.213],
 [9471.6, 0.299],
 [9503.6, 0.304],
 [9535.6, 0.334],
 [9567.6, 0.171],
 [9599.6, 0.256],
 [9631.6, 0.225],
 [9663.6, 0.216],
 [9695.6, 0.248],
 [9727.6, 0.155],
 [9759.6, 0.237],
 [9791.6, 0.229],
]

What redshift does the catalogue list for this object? 0.752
